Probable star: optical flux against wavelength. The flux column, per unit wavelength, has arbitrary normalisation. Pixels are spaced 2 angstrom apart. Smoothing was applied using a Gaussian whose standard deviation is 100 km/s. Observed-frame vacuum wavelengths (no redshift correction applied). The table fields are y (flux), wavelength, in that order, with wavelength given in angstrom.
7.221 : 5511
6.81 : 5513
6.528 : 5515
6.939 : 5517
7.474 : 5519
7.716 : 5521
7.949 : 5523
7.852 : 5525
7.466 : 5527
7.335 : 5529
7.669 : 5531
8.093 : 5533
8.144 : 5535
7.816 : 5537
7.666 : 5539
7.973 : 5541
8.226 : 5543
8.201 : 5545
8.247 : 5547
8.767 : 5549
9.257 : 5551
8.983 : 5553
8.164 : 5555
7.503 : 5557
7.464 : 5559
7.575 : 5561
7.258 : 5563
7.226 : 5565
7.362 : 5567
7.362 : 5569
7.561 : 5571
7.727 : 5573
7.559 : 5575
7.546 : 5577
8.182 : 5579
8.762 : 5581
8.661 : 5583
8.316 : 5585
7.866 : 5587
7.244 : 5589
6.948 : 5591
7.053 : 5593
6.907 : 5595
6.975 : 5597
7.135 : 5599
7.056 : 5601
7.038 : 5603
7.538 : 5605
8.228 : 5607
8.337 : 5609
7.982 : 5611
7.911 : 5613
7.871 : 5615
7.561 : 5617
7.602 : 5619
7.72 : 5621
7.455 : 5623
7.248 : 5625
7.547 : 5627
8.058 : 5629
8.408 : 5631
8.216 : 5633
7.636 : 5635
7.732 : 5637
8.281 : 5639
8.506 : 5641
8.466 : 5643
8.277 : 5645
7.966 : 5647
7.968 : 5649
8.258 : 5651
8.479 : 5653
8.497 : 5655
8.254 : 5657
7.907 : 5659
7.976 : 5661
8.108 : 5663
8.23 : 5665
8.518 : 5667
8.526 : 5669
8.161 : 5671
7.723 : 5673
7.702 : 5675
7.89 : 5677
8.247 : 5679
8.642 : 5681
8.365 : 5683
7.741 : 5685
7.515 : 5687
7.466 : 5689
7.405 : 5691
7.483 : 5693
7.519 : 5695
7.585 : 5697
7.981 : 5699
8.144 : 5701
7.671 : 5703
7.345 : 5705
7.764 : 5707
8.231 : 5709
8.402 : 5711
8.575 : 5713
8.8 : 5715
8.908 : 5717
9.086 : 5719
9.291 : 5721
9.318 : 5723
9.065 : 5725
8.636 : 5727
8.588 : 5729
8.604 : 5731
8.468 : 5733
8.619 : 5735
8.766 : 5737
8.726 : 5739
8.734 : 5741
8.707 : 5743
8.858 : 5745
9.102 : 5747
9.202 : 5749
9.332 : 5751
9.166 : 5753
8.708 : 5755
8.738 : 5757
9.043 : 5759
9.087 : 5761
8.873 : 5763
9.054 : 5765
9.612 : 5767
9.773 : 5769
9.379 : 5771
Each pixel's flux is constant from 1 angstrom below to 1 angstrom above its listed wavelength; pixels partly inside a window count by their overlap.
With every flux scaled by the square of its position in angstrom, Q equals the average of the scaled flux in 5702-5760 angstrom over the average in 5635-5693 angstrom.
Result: 1.10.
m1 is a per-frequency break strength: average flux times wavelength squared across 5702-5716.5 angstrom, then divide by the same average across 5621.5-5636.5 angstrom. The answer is 1.07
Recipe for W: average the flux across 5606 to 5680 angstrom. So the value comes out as 8.04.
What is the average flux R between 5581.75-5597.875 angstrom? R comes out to 7.52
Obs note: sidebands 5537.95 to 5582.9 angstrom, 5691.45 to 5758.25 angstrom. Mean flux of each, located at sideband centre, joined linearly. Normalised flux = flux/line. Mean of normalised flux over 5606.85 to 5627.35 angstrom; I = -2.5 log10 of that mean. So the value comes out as 0.05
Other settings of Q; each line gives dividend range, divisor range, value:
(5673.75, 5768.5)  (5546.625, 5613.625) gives 1.15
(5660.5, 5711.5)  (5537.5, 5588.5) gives 1.04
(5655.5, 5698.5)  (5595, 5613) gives 1.09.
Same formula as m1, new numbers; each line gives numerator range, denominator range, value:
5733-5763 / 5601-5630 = 1.21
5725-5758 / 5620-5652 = 1.15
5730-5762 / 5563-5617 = 1.23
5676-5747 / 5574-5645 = 1.11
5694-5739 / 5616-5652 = 1.09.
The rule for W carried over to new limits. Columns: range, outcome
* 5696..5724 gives 8.36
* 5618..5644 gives 7.91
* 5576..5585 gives 8.29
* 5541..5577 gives 7.9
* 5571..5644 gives 7.76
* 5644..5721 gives 8.1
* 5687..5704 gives 7.65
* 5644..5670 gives 8.23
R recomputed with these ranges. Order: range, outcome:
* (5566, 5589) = 7.87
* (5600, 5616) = 7.75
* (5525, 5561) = 8.04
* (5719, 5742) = 8.81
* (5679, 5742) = 8.3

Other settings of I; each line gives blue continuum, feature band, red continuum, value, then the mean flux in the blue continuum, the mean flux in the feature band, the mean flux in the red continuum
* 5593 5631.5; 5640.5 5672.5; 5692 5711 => -0.077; 7.58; 8.24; 7.78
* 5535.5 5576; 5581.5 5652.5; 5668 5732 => 0.034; 7.9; 7.78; 8.2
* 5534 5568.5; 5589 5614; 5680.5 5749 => 0.095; 7.98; 7.42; 8.37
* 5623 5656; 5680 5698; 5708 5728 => 0.107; 8.08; 7.75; 8.83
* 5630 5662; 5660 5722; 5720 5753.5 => 0.057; 8.18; 8.1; 8.89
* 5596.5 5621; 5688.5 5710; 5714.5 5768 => 0.110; 7.62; 7.7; 8.93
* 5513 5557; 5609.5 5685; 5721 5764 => 0.050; 7.89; 8.05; 8.88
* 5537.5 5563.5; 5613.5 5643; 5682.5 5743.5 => 0.045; 8.11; 7.87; 8.3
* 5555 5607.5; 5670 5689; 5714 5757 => 0.057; 7.55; 7.97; 8.89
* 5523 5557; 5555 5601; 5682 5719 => 0.071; 8.09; 7.56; 7.97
